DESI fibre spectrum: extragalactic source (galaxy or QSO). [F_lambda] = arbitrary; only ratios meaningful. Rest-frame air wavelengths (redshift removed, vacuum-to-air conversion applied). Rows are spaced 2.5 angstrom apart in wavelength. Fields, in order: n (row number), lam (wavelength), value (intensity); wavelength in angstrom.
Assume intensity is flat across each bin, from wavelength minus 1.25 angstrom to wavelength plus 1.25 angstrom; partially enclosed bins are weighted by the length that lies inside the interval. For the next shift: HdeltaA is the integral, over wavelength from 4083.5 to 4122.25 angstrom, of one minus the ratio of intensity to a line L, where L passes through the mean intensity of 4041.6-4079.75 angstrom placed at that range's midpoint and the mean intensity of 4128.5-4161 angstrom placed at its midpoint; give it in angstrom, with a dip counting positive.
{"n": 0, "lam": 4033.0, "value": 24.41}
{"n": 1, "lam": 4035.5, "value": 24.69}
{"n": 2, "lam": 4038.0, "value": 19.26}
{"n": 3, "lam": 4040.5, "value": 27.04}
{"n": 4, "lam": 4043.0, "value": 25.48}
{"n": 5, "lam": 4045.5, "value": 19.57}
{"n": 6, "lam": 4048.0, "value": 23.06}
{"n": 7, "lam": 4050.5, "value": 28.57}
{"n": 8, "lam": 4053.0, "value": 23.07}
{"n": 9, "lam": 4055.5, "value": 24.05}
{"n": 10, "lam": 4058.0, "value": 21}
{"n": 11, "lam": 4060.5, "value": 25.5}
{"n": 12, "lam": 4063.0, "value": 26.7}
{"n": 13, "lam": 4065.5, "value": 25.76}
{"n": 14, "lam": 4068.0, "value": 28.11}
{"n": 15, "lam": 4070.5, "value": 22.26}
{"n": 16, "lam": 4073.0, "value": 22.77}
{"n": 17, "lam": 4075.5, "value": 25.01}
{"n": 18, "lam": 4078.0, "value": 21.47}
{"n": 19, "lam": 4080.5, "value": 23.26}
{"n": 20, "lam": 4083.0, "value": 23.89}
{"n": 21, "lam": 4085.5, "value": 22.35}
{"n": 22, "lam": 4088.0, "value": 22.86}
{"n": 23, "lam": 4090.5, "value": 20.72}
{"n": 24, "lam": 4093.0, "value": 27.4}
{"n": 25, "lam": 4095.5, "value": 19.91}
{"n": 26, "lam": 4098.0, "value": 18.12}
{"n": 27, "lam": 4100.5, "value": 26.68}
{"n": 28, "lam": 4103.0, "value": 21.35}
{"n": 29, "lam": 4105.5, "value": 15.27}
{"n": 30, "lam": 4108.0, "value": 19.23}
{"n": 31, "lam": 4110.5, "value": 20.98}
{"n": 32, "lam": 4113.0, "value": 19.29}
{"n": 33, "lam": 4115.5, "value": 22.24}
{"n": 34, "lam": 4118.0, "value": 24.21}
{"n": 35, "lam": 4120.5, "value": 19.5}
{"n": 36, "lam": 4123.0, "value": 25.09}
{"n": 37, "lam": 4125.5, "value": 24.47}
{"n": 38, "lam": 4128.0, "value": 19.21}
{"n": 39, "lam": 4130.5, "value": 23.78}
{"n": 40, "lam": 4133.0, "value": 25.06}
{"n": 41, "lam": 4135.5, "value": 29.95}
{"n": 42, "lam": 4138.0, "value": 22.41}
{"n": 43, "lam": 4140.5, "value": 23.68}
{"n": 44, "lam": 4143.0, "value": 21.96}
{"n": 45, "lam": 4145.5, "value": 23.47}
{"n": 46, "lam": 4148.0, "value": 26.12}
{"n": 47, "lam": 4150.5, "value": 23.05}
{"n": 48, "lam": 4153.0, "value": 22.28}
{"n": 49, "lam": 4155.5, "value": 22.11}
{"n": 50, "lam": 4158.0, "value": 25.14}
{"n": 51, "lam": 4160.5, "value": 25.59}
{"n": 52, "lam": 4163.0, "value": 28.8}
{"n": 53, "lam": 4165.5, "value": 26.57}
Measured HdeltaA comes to 4.3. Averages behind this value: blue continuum 24.2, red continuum 24.1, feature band 21.4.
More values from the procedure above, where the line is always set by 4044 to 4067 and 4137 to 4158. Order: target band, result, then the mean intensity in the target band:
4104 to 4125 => 2.43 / 20.9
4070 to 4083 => 0.49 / 23.1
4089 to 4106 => 1.53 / 21.6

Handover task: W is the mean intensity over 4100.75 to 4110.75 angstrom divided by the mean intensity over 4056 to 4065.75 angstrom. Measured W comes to 0.80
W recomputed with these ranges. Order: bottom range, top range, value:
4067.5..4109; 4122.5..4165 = 1.09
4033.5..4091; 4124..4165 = 1.02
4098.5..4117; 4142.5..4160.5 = 1.15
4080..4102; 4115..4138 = 1.04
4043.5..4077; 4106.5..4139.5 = 0.93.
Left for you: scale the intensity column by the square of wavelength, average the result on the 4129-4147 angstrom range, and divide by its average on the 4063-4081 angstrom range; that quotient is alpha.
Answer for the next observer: 1.03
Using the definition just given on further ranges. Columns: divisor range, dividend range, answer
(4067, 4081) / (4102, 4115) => 0.83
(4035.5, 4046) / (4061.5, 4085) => 1.06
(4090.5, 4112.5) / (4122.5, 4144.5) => 1.15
